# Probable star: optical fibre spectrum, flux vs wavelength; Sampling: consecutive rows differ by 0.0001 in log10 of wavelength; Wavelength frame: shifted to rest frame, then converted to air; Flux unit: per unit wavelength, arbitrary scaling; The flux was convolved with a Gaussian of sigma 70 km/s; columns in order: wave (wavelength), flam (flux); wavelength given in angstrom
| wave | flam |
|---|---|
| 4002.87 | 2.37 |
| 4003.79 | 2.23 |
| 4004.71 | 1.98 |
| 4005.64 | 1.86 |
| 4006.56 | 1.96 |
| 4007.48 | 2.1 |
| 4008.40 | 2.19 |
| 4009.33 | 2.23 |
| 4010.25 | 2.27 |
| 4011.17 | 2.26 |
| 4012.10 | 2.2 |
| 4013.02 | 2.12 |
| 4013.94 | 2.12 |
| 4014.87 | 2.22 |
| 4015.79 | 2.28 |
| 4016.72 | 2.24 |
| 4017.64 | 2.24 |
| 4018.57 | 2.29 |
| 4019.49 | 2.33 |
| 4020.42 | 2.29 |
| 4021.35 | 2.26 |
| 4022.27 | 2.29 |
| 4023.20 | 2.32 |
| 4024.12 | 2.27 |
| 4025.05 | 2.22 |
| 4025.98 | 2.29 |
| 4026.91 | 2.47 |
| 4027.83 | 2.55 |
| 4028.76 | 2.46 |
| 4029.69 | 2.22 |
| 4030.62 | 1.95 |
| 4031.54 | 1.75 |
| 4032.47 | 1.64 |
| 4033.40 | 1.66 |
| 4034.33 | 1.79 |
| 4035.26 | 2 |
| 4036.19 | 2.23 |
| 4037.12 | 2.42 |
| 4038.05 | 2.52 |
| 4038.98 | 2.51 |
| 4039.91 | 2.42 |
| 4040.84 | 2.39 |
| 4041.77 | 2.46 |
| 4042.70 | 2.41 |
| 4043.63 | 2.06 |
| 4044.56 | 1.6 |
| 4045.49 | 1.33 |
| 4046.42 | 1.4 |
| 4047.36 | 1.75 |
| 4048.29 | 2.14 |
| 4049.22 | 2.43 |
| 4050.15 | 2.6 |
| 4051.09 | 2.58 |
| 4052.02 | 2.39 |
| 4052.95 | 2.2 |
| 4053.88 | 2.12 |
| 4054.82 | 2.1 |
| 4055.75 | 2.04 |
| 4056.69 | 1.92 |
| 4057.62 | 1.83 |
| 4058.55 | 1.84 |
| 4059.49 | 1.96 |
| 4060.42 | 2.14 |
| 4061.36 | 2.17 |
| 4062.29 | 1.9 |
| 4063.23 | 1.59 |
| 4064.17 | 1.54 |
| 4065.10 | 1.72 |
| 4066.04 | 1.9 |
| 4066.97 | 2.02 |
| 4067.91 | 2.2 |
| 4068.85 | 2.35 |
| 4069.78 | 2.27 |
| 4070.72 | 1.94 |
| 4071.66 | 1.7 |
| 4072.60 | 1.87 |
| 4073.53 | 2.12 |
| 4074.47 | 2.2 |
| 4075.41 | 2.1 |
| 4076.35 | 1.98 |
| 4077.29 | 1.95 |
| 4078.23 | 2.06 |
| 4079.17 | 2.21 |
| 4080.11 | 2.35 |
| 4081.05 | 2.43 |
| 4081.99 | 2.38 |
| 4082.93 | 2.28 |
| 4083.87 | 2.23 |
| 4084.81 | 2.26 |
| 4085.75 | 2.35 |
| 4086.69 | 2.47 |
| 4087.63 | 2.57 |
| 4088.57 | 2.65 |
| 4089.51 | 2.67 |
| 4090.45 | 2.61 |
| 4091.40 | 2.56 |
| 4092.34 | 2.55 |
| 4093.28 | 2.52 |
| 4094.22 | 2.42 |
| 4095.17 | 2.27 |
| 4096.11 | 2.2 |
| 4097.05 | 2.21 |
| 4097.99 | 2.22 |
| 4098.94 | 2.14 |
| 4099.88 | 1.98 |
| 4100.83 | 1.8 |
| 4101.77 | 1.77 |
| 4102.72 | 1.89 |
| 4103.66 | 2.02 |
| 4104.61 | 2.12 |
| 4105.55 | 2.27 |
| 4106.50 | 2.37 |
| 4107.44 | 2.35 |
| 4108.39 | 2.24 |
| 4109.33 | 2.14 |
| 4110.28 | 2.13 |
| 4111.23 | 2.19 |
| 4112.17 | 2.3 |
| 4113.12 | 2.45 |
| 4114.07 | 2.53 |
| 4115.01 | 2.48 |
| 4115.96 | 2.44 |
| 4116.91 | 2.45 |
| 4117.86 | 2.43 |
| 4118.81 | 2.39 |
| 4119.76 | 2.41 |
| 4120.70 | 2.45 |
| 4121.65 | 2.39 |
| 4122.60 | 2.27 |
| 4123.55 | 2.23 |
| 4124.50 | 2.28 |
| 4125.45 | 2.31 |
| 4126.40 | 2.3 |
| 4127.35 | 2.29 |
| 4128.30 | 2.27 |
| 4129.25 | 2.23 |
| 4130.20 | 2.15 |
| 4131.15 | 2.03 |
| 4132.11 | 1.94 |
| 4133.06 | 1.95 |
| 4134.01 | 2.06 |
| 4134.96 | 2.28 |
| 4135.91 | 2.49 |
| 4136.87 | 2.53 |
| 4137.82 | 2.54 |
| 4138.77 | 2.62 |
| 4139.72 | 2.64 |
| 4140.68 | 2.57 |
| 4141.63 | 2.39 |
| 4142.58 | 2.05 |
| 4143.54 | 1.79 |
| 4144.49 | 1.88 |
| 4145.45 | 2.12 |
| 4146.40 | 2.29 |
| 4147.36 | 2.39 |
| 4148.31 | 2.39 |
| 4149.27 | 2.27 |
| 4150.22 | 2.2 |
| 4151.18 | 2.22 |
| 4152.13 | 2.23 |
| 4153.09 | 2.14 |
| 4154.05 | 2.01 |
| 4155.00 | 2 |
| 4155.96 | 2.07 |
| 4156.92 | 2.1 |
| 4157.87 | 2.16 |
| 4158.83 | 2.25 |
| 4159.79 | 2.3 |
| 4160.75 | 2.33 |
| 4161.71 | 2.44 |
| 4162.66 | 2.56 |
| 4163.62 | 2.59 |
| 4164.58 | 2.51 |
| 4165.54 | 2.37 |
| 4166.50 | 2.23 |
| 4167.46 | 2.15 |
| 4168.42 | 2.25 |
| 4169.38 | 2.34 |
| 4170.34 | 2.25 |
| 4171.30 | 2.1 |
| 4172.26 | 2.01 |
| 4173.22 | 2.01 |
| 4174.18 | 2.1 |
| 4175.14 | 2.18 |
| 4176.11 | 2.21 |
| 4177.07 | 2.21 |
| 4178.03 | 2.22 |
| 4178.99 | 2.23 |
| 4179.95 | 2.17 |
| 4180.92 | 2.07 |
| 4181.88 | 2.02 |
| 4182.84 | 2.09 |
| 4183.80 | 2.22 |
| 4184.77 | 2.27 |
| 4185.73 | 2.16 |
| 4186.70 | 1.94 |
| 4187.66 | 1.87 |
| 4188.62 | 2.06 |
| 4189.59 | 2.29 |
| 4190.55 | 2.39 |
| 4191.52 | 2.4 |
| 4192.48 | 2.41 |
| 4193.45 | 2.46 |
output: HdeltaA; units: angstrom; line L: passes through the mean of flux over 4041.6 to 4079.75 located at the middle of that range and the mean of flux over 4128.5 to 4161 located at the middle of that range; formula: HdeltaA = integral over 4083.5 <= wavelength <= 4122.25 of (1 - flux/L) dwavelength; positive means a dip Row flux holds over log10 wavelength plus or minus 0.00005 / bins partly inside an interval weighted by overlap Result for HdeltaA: -3.5 angstrom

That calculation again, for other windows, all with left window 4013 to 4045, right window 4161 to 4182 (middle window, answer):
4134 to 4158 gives -0.17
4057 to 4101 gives 1.11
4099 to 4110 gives 0.68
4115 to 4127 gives -0.73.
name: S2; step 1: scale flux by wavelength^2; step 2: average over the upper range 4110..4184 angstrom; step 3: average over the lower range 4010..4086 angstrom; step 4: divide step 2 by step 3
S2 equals 1.11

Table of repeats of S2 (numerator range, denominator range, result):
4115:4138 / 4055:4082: 1.17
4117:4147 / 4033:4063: 1.13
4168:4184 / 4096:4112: 1.05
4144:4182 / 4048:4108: 1.06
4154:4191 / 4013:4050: 1.09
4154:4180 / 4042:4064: 1.17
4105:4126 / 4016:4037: 1.12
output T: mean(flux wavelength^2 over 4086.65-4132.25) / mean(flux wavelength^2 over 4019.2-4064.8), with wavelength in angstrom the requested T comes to 1.12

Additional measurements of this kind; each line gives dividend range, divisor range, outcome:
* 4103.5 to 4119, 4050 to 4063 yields 1.13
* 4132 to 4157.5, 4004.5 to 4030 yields 1.06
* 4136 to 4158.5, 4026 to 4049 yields 1.13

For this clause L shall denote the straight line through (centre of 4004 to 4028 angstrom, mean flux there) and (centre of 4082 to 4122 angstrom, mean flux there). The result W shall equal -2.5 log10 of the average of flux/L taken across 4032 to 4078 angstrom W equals 0.11 mag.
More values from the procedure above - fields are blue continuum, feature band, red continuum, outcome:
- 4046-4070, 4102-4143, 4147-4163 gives -0.06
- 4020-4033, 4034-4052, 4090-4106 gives 0.02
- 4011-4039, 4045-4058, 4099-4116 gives 0.07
